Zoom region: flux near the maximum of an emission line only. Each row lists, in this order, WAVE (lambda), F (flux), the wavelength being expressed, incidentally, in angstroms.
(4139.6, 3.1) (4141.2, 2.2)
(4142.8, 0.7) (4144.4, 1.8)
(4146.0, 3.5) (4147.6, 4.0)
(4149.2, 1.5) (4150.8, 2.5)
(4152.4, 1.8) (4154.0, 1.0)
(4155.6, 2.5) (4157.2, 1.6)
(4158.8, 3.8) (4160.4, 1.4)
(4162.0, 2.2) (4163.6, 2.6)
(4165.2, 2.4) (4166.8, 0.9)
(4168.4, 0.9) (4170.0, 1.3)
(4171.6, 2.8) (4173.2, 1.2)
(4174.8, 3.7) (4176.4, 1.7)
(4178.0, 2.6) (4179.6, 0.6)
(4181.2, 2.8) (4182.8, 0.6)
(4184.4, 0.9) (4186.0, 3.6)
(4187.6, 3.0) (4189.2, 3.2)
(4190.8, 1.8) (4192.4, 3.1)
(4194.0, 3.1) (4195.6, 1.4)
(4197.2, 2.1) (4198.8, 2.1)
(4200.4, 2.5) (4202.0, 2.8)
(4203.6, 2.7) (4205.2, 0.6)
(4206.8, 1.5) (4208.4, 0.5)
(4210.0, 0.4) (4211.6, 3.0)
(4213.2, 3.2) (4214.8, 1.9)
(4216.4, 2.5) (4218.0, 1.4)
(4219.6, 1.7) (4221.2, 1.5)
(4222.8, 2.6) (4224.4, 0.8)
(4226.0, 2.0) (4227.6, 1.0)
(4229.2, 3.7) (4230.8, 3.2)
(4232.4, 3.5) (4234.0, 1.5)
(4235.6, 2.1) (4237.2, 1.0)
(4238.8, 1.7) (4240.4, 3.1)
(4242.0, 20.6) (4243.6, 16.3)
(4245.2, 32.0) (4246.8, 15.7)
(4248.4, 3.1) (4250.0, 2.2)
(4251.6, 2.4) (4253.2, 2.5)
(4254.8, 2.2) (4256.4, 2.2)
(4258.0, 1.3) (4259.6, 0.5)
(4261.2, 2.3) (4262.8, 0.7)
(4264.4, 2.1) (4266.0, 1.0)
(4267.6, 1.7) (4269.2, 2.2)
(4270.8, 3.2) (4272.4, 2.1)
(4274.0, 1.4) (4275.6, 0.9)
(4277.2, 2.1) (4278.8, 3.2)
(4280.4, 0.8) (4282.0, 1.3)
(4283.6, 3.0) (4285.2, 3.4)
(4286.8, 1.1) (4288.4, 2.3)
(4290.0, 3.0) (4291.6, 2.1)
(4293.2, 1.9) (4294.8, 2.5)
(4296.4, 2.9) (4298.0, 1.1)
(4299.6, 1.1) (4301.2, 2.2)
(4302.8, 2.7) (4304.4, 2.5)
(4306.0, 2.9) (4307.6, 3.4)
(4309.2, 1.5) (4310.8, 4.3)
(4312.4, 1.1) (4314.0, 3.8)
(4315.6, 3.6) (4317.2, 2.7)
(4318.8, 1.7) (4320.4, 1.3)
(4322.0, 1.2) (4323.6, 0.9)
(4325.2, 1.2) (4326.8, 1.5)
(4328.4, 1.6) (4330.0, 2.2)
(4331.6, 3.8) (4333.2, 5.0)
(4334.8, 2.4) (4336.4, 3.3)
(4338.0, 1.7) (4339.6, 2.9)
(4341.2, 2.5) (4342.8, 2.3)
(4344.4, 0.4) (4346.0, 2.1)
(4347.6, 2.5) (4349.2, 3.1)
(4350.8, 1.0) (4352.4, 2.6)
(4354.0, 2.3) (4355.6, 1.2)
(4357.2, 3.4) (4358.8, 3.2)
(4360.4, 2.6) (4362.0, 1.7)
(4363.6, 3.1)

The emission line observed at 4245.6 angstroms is [O II]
